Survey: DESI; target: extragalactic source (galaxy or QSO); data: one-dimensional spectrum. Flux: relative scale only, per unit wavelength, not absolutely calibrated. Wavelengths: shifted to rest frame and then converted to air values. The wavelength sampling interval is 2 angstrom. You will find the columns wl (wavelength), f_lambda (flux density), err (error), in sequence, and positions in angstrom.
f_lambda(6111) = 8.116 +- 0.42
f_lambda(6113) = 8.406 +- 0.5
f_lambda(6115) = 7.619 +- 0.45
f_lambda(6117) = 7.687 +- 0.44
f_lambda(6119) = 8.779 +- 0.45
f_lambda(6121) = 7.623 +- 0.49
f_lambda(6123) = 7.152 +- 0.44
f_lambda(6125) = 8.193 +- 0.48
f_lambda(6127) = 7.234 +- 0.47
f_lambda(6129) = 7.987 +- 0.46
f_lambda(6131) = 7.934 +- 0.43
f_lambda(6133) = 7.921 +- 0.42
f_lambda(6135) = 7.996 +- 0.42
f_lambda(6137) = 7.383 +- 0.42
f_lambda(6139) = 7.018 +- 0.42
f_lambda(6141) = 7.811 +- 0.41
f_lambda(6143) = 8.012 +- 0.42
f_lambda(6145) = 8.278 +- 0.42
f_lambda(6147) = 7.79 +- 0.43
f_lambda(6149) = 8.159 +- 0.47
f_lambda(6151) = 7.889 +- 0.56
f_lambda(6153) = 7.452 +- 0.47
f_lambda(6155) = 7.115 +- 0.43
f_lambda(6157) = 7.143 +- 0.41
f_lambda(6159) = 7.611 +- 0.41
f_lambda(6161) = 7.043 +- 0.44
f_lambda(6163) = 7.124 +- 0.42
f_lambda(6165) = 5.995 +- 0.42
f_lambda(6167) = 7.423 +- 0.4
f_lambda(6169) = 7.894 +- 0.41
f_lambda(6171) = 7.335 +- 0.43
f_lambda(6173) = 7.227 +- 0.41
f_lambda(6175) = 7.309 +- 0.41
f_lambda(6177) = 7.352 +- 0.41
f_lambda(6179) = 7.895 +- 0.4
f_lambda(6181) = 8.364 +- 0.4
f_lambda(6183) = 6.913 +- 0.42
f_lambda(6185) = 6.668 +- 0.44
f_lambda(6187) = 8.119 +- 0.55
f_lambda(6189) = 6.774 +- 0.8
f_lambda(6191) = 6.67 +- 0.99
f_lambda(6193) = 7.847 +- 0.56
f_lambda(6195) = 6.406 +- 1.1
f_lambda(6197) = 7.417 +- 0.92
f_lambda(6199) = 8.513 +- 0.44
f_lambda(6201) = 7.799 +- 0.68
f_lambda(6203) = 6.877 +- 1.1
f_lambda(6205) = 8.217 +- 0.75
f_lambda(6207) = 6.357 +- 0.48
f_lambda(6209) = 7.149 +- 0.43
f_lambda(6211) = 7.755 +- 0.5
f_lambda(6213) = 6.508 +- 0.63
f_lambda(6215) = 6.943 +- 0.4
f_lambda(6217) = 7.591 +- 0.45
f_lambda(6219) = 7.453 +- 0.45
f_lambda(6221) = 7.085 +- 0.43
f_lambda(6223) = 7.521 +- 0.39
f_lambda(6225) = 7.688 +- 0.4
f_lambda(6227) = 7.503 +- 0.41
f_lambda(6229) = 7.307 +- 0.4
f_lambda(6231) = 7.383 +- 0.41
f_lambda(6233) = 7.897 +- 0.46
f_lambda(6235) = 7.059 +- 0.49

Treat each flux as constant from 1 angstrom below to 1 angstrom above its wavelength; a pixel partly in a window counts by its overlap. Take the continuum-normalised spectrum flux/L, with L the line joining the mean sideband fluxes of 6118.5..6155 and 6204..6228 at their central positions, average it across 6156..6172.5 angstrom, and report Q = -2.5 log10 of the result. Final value 0.06 mag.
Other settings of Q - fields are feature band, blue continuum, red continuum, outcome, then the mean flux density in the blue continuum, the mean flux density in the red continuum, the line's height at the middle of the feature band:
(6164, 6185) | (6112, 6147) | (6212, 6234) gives 0.04 mag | 7.82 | 7.35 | 7.6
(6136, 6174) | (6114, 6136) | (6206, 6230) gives 0.03 mag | 7.83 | 7.24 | 7.64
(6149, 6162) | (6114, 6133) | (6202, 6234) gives 0.03 mag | 7.81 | 7.33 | 7.64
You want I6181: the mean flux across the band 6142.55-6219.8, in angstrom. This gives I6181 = 7.39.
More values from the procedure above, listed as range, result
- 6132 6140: 7.58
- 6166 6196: 7.35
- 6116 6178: 7.58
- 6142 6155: 7.87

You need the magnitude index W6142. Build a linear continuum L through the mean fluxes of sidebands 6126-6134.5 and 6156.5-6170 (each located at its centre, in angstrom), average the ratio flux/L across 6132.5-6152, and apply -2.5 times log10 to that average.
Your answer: -0.04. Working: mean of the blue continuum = 7.78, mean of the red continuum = 7.18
